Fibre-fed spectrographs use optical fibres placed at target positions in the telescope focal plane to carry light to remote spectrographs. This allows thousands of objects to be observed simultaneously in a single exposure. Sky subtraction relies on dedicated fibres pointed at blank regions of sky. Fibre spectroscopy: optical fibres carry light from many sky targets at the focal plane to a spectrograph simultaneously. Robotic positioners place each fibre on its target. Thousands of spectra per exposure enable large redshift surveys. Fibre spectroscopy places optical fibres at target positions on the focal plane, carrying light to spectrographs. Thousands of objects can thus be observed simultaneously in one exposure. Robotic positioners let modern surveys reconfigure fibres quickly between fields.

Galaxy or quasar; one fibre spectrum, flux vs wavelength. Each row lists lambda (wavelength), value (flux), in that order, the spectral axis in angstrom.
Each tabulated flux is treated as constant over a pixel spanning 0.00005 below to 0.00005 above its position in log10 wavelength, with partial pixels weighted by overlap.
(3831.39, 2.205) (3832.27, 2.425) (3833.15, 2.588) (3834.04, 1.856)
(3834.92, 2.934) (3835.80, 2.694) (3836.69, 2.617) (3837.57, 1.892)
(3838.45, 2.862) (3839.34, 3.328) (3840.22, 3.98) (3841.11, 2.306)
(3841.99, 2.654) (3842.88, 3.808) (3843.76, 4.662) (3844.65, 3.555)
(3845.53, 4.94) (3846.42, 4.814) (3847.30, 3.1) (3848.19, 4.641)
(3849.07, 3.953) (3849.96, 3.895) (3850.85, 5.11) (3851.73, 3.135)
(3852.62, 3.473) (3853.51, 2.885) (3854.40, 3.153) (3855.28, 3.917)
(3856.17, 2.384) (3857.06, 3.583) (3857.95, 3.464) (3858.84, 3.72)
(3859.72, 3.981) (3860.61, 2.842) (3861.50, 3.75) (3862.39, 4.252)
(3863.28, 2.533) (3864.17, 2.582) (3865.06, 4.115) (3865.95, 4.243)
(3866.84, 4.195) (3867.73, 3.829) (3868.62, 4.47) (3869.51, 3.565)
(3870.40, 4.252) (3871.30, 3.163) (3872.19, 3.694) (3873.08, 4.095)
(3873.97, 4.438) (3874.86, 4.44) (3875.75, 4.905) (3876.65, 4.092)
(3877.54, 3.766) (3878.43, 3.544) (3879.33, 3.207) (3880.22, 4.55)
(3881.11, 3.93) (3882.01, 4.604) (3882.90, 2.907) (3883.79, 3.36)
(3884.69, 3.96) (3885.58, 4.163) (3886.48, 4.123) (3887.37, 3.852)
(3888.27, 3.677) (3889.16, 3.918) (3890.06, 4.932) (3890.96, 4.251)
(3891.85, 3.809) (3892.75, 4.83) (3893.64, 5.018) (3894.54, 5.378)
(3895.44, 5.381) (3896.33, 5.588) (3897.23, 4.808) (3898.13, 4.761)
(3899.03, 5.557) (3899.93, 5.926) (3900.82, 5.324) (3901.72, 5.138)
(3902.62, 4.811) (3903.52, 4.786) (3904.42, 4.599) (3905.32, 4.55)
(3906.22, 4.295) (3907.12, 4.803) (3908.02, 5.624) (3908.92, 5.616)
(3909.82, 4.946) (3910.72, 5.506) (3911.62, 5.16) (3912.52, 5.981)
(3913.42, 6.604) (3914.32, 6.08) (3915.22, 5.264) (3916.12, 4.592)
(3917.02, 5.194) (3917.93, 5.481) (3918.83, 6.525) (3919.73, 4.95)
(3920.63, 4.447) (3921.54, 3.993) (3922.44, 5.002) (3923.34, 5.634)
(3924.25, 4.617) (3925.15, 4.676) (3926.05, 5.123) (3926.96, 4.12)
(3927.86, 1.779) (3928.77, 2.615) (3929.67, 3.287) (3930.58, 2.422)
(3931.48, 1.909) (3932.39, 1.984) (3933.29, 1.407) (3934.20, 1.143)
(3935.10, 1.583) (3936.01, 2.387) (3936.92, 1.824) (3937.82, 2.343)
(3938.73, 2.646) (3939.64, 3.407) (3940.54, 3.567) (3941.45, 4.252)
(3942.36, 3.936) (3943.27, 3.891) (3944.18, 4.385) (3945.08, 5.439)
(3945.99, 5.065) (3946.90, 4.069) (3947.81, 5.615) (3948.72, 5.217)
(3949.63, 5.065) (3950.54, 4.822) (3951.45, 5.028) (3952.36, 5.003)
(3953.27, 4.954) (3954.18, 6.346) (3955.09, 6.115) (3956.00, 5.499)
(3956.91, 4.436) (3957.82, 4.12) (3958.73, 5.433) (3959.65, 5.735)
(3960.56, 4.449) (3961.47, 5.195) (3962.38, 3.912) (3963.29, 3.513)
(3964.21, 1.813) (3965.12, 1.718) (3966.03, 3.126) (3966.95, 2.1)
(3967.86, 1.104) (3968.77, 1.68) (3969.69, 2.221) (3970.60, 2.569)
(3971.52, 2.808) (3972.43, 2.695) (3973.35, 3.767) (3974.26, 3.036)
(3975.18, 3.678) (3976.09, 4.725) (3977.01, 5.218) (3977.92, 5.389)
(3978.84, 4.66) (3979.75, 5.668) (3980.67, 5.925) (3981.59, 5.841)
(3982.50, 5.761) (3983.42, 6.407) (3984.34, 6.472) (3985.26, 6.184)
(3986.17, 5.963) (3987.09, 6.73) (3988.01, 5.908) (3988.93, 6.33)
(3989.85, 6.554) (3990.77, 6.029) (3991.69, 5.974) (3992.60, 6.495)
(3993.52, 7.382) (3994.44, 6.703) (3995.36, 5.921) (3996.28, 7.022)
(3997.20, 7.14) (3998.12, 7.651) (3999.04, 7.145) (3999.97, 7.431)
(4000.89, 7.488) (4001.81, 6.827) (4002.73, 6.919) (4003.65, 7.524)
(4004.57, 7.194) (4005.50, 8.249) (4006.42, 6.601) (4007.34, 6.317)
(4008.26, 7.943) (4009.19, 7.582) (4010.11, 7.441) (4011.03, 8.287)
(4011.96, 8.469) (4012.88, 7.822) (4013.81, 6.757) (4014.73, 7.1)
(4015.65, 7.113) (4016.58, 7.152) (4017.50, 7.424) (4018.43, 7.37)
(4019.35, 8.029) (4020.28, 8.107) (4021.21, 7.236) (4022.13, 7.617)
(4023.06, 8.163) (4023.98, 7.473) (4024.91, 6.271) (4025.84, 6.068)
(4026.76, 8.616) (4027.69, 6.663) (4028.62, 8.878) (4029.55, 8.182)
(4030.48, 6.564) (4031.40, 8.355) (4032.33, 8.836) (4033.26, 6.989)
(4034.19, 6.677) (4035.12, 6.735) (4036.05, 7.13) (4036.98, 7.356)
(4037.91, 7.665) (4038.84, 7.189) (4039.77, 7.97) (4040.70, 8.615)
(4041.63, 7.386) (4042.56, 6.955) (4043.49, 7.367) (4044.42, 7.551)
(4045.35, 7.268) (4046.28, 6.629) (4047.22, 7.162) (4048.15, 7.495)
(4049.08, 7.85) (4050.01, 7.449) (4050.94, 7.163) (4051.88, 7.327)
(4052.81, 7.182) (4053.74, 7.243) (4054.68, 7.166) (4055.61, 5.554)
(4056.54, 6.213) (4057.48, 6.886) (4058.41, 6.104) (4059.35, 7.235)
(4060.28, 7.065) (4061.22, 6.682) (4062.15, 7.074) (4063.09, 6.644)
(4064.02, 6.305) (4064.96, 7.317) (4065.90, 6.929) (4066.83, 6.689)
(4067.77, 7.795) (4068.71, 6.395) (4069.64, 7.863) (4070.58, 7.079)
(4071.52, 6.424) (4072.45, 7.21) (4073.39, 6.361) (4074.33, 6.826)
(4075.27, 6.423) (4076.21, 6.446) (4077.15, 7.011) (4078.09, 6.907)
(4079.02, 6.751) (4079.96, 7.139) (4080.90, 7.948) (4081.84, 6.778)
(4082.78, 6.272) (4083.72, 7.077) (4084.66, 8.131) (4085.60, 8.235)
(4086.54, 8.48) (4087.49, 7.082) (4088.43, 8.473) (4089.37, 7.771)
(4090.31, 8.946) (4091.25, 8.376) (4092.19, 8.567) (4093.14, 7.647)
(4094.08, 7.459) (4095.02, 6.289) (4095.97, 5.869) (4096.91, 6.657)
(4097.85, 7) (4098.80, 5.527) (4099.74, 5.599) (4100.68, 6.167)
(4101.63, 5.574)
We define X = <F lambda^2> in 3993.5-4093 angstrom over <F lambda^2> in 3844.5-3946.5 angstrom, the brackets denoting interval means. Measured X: 1.91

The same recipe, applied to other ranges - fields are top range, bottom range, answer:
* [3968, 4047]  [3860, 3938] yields 1.66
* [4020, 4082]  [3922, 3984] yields 1.91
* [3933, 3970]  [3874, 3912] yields 0.86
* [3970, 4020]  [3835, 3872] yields 1.92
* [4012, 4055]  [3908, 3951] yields 1.88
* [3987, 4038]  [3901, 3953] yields 1.76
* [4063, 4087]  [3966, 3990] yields 1.63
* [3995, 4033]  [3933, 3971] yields 2.03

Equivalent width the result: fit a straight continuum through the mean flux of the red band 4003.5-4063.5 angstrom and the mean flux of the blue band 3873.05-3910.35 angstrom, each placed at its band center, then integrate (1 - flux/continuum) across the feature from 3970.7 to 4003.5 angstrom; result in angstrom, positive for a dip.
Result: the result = 3.0 angstrom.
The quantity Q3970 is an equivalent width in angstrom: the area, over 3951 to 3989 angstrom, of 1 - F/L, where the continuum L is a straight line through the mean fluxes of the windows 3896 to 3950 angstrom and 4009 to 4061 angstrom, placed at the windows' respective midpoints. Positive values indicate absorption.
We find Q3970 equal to 7.6 angstrom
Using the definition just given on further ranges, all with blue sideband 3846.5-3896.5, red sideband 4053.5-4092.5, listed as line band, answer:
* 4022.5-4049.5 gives -3.7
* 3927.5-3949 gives 8.0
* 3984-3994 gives -1.0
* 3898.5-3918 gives -3.2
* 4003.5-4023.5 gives -4.3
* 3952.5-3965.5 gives 1.9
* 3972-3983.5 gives 1.7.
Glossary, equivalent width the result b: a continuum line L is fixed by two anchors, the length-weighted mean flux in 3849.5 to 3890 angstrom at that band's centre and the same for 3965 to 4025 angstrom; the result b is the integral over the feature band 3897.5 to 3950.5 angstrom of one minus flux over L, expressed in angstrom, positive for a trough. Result 4.4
